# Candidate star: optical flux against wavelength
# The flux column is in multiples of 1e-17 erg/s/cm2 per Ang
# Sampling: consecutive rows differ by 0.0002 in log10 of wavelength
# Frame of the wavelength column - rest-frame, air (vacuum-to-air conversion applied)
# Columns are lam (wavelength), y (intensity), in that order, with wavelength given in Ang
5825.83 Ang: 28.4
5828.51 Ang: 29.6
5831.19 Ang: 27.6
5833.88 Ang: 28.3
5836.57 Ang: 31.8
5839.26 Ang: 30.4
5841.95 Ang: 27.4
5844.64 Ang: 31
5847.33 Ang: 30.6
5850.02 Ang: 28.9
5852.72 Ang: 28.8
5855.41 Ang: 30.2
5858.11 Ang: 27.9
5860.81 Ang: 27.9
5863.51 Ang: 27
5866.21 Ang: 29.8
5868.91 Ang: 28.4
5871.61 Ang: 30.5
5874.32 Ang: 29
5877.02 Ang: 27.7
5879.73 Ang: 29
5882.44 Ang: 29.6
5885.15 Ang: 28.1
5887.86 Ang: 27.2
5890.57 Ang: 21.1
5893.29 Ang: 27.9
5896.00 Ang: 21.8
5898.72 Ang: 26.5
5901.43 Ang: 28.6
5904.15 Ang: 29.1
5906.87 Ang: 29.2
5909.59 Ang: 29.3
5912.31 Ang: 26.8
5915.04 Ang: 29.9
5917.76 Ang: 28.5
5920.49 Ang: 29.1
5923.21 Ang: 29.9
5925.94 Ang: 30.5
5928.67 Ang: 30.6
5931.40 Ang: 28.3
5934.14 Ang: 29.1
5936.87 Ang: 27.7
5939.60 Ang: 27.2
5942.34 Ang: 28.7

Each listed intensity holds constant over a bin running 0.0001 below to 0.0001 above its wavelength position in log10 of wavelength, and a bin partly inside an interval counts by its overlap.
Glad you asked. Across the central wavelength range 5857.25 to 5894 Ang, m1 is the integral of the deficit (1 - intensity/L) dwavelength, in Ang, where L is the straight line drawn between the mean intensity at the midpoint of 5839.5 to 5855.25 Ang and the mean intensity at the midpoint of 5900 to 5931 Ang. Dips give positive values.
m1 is 1.8 Ang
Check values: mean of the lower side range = 29.5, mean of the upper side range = 29.2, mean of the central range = 27.9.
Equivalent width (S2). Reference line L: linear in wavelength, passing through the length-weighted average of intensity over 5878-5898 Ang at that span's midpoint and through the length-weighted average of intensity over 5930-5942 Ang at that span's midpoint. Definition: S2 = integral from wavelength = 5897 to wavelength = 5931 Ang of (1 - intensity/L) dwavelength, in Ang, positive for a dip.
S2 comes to -1.9 Ang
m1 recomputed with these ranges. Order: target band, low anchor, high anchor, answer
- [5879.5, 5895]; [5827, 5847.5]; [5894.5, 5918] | 0.7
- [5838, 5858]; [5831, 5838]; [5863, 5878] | -0.2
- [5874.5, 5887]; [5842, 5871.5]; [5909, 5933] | 0.2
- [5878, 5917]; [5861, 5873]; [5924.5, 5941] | 1.9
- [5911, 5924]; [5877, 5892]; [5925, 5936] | 0.0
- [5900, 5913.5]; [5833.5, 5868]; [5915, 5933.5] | 0.4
